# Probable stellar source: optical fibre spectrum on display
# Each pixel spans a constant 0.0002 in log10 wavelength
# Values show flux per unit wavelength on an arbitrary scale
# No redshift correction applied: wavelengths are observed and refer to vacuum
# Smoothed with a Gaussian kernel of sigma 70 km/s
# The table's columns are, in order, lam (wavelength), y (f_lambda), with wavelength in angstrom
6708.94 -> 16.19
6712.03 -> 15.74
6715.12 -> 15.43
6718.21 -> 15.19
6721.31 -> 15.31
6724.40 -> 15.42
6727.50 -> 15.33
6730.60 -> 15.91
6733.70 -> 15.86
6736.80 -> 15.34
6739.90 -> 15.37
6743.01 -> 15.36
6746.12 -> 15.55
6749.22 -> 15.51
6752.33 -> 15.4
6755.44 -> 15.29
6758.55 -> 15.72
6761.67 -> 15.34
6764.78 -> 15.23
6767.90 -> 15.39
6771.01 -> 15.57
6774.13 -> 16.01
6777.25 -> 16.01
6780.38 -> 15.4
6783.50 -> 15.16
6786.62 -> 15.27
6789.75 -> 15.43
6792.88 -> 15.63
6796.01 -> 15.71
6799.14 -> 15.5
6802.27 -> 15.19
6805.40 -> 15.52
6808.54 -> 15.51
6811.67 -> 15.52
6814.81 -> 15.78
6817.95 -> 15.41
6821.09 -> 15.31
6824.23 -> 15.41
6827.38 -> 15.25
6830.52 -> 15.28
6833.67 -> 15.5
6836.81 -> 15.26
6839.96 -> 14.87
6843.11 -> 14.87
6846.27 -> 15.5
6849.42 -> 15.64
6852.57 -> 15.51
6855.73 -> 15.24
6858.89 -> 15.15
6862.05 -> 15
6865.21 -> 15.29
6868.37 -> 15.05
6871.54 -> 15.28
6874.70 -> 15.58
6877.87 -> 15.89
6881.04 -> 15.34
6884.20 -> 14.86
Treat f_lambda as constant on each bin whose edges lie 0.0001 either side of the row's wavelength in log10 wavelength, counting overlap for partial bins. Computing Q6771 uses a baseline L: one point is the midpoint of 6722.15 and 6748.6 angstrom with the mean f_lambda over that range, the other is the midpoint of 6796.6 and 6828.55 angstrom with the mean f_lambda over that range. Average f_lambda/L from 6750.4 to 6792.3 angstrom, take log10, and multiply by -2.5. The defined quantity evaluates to 0.00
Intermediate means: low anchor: 15.5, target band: 15.5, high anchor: 15.5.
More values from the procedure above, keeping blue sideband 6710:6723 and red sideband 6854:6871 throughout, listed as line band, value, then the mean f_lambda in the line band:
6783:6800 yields -0.01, 15.5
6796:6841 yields -0.01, 15.4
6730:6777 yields -0.01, 15.5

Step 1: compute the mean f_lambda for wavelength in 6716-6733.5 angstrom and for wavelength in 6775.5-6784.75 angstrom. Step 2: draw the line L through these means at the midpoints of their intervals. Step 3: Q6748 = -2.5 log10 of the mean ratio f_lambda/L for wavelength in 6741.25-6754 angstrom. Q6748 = 0.00 mag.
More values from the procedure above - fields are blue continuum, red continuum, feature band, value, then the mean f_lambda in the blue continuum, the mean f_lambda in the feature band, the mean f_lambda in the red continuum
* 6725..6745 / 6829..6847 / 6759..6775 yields -0.01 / 15.5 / 15.5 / 15.2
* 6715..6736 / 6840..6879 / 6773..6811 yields -0.01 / 15.5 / 15.5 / 15.3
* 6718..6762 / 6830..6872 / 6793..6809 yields -0.01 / 15.5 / 15.5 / 15.2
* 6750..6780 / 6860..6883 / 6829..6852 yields 0.01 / 15.5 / 15.3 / 15.3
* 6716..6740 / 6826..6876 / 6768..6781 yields -0.02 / 15.5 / 15.7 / 15.3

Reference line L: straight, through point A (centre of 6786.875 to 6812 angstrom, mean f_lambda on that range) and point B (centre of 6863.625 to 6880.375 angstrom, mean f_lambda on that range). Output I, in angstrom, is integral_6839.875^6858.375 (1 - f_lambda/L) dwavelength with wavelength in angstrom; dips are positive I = 0.17 angstrom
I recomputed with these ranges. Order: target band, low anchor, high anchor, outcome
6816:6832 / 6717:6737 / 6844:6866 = 0.0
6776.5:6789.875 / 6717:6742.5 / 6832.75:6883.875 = 0.0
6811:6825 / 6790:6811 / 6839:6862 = -0.1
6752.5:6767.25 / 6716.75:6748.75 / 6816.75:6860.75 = 0.0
